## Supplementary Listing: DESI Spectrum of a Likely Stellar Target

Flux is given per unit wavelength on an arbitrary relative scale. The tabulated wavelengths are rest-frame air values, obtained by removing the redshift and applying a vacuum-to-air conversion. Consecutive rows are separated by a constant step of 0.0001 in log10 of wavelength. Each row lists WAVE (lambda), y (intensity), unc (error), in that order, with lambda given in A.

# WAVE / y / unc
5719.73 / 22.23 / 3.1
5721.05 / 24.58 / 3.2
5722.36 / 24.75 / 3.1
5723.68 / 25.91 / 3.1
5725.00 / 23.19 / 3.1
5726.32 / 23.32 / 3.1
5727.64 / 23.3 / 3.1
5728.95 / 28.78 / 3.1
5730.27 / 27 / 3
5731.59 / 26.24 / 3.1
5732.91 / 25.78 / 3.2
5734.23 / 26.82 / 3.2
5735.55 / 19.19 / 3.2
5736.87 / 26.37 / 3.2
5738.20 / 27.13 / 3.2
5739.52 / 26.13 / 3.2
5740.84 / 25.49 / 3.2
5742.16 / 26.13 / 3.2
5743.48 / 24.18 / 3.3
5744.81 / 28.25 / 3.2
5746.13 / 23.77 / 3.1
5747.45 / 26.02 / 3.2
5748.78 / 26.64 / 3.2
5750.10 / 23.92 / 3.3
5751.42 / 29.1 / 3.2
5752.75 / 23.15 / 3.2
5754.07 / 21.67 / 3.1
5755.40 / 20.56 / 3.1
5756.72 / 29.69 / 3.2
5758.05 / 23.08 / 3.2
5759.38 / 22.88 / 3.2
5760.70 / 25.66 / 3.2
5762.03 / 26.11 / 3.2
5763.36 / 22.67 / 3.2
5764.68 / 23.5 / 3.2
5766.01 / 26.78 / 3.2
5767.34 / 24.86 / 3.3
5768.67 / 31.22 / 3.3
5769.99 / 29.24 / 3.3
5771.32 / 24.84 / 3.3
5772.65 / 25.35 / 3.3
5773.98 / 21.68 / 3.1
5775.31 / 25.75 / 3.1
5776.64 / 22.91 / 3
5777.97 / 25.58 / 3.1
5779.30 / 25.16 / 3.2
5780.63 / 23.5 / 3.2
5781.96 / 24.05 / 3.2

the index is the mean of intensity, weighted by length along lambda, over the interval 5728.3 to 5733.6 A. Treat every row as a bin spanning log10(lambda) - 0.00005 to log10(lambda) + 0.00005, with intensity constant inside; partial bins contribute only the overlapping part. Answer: 26.9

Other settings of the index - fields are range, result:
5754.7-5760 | 24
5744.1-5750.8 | 25.7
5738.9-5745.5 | 26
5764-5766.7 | 25.1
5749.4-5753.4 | 25.4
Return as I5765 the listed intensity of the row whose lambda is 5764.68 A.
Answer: 23.5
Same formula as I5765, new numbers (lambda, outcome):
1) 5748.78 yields 26.64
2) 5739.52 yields 26.13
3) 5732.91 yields 25.78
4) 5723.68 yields 25.91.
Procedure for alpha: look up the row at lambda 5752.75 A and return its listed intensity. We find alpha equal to 23.15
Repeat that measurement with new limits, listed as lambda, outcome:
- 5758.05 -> 23.08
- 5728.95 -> 28.78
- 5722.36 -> 24.75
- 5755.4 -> 20.56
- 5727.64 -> 23.3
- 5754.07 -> 21.67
